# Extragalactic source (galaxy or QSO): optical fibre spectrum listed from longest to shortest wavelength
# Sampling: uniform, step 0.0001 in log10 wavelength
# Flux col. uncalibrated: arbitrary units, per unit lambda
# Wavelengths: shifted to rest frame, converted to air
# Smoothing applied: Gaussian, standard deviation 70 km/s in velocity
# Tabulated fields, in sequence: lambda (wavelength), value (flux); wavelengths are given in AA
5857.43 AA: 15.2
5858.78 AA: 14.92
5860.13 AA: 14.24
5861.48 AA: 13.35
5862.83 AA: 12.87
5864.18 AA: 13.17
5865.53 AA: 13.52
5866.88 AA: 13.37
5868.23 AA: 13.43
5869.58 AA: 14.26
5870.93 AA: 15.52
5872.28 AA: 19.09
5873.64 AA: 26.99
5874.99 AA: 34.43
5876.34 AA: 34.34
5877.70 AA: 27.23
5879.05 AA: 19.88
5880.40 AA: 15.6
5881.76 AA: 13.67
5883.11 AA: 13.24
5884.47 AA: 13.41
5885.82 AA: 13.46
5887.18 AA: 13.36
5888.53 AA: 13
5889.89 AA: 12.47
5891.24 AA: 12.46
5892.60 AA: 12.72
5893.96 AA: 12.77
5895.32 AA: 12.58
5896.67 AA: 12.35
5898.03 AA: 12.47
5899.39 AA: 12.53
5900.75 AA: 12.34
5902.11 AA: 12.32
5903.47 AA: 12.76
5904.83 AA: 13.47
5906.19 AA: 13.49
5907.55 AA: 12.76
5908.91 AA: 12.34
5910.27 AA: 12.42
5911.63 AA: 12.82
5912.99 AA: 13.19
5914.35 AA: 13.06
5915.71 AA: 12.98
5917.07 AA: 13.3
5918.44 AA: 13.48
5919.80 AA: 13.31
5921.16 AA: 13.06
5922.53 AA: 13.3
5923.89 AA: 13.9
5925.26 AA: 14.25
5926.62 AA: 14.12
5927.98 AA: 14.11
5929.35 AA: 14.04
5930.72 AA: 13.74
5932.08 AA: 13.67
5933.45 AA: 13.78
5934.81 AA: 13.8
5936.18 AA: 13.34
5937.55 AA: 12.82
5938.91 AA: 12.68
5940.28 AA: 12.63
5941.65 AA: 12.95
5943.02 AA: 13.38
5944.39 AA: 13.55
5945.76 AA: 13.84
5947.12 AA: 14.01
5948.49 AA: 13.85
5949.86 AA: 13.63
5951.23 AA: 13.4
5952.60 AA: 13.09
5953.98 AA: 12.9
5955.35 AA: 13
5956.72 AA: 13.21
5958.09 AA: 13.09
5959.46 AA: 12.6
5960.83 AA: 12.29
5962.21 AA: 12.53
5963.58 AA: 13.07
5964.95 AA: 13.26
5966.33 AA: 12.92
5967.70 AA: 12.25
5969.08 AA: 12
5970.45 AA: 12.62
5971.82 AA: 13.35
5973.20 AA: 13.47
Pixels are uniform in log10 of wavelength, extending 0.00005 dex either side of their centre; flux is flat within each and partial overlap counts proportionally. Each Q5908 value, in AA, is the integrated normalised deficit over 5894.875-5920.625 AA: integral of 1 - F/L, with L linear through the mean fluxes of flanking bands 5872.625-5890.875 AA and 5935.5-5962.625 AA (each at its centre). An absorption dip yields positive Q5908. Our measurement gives 6.1 AA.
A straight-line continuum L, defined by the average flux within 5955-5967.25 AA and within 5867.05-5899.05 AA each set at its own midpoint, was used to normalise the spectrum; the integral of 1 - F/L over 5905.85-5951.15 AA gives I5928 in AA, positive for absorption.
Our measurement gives 3.4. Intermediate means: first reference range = 16.8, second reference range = 12.9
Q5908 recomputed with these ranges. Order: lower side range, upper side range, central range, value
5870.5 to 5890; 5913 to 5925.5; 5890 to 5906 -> 3.8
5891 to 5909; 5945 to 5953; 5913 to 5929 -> -0.5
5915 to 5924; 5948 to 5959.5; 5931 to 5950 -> -0.3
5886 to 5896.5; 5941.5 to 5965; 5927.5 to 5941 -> -0.4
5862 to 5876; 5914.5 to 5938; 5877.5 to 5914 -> 5.5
